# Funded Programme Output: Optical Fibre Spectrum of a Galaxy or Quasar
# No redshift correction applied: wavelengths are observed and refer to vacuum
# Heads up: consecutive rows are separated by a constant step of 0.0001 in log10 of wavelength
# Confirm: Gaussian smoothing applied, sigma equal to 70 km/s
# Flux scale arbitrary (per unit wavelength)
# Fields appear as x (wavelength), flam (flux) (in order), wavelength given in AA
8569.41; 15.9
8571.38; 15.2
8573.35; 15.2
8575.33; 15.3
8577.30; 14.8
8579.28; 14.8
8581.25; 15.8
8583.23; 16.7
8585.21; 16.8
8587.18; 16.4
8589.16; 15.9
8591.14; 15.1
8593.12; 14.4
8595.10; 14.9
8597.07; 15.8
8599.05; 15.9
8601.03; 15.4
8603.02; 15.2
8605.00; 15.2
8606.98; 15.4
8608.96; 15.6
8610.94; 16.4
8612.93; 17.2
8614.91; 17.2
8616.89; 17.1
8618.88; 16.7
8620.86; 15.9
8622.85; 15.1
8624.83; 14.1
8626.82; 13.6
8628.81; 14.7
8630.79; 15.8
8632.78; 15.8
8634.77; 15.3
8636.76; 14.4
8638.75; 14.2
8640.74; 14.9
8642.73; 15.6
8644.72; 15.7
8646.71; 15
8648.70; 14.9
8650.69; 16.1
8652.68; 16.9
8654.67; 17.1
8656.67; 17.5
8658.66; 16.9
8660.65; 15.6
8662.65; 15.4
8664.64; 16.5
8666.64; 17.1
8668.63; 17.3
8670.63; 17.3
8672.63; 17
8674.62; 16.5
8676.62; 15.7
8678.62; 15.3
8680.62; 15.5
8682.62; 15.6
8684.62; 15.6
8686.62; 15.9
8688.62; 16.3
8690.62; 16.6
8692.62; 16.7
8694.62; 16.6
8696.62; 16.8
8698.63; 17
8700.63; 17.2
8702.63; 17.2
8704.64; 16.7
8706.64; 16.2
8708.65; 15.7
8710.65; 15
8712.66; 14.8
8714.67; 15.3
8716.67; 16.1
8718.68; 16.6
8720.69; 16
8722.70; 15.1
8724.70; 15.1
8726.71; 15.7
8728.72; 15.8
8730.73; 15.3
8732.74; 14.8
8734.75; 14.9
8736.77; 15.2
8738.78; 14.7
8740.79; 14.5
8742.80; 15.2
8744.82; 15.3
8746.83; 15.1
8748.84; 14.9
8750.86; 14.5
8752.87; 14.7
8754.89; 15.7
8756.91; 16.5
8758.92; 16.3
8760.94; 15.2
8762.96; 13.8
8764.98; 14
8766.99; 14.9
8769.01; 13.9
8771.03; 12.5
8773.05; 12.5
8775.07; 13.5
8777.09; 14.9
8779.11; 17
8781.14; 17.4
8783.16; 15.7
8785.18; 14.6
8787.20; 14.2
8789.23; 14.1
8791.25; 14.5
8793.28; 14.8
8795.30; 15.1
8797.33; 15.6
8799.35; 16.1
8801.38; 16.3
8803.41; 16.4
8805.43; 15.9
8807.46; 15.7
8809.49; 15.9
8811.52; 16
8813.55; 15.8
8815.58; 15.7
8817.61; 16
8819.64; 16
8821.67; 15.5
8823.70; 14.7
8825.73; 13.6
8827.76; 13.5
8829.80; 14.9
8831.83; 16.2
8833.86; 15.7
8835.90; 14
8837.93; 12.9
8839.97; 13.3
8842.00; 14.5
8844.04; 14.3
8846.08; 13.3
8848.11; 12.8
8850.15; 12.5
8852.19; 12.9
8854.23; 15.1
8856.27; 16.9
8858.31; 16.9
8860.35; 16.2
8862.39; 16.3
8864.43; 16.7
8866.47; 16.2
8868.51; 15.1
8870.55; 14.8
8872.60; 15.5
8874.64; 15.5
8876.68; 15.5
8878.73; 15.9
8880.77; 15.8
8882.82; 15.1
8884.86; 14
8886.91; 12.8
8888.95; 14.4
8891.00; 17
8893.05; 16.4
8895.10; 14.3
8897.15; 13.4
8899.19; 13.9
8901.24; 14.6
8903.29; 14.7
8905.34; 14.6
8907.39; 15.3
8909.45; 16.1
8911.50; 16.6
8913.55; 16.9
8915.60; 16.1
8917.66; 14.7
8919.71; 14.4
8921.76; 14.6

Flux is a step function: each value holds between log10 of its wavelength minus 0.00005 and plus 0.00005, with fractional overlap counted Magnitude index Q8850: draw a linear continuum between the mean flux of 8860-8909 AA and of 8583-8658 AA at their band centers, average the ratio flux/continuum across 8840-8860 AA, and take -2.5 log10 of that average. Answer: 0.06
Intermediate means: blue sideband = 15.7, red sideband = 15.2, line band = 14.4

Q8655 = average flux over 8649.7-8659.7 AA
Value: 16.9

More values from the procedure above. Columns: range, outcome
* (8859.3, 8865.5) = 16.4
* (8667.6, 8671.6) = 17.3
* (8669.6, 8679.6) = 16.4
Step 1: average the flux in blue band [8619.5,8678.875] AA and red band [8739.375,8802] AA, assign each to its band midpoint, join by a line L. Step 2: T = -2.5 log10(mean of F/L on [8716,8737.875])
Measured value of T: -0.02 mag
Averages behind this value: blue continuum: 15.8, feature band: 15.5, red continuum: 14.9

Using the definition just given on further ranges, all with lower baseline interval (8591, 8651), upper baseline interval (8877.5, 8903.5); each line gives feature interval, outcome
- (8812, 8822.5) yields -0.06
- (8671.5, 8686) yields -0.04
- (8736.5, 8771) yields 0.02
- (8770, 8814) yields -0.01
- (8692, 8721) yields -0.07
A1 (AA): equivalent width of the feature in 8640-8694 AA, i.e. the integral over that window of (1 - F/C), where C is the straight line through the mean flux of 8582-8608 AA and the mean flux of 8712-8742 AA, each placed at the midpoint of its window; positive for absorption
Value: -2.5 AA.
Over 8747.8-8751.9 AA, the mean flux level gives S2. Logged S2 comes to 14.7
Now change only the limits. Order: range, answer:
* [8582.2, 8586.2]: 16.7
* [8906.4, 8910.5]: 15.7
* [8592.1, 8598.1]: 15.1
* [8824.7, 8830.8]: 14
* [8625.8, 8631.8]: 14.7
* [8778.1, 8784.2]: 16.7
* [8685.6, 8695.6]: 16.4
